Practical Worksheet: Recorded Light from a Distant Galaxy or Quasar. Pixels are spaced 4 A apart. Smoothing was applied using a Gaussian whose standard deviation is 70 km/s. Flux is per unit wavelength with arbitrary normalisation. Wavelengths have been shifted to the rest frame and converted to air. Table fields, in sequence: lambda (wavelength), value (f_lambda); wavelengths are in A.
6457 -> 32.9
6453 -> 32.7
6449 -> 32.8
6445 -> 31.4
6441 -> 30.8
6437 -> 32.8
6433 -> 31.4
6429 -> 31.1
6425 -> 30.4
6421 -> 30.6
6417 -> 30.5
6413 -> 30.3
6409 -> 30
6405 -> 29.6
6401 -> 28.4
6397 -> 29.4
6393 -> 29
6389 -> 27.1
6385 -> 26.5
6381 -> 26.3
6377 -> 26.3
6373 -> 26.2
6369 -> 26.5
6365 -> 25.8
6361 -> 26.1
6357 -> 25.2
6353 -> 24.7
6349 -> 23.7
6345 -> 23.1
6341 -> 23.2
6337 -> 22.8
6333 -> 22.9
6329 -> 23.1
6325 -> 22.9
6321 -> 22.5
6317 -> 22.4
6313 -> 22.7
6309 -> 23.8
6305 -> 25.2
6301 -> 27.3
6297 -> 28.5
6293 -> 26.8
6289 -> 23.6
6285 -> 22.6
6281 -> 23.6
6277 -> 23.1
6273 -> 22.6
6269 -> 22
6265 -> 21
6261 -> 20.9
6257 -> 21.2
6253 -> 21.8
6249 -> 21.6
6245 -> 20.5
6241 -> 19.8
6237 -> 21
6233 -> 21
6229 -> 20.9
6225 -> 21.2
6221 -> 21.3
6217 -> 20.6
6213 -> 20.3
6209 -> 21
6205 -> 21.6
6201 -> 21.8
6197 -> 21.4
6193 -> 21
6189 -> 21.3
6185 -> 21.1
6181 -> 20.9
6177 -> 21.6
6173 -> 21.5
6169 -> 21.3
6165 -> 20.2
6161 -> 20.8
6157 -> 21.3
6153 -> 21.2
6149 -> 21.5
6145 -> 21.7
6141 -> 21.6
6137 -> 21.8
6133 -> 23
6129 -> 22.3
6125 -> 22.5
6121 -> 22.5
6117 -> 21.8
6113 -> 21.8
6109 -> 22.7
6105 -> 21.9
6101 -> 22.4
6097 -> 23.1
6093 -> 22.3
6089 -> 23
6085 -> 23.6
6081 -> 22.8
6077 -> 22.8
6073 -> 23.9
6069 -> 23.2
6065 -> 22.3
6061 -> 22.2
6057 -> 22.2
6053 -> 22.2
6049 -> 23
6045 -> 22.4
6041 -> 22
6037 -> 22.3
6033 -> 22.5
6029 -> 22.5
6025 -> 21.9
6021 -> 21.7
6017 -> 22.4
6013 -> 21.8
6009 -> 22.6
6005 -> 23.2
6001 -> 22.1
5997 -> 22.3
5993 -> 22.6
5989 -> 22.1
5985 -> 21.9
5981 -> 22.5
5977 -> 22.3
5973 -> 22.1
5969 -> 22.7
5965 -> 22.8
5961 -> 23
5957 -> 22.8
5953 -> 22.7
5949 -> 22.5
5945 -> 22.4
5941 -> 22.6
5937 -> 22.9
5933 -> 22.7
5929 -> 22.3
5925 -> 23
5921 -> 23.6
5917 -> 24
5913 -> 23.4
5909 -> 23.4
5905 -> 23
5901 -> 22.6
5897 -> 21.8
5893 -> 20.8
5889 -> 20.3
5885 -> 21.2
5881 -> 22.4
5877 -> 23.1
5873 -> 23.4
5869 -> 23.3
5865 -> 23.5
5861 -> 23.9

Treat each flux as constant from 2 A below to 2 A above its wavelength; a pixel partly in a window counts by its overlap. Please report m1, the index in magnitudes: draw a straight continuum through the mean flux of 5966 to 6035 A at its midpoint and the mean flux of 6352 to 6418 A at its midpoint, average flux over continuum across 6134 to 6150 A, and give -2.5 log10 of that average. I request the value 0.12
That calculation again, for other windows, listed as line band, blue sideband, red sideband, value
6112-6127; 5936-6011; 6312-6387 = 0.05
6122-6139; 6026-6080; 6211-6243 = -0.03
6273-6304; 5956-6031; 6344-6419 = 0.05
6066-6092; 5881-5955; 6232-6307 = -0.02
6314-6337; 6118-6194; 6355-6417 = 0.15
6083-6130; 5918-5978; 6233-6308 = 0.02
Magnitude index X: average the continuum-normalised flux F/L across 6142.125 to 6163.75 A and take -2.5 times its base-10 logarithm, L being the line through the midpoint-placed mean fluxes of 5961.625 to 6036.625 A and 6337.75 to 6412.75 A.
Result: 0.13 mag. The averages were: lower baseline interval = 22.3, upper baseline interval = 26.5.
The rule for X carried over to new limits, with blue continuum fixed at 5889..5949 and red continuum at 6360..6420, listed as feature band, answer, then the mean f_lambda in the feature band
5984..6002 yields 0.060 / 22.2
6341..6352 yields 0.170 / 23.5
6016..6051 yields 0.077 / 22.3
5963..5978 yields 0.036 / 22.5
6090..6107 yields 0.102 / 22.5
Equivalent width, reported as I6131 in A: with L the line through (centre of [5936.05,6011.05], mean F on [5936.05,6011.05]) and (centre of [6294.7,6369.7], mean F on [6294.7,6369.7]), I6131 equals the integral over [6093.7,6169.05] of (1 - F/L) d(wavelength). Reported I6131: 4.6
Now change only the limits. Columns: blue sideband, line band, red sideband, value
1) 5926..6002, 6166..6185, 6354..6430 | 3.0 A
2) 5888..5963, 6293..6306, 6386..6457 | 0.7 A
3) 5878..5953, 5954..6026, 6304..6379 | 1.3 A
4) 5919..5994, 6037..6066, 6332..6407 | 1.3 A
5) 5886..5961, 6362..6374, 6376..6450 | 1.2 A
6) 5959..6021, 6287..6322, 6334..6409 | 0.9 A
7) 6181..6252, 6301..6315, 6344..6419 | 0.0 A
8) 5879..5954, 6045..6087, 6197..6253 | -2.0 A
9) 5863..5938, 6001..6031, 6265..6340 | 0.9 A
